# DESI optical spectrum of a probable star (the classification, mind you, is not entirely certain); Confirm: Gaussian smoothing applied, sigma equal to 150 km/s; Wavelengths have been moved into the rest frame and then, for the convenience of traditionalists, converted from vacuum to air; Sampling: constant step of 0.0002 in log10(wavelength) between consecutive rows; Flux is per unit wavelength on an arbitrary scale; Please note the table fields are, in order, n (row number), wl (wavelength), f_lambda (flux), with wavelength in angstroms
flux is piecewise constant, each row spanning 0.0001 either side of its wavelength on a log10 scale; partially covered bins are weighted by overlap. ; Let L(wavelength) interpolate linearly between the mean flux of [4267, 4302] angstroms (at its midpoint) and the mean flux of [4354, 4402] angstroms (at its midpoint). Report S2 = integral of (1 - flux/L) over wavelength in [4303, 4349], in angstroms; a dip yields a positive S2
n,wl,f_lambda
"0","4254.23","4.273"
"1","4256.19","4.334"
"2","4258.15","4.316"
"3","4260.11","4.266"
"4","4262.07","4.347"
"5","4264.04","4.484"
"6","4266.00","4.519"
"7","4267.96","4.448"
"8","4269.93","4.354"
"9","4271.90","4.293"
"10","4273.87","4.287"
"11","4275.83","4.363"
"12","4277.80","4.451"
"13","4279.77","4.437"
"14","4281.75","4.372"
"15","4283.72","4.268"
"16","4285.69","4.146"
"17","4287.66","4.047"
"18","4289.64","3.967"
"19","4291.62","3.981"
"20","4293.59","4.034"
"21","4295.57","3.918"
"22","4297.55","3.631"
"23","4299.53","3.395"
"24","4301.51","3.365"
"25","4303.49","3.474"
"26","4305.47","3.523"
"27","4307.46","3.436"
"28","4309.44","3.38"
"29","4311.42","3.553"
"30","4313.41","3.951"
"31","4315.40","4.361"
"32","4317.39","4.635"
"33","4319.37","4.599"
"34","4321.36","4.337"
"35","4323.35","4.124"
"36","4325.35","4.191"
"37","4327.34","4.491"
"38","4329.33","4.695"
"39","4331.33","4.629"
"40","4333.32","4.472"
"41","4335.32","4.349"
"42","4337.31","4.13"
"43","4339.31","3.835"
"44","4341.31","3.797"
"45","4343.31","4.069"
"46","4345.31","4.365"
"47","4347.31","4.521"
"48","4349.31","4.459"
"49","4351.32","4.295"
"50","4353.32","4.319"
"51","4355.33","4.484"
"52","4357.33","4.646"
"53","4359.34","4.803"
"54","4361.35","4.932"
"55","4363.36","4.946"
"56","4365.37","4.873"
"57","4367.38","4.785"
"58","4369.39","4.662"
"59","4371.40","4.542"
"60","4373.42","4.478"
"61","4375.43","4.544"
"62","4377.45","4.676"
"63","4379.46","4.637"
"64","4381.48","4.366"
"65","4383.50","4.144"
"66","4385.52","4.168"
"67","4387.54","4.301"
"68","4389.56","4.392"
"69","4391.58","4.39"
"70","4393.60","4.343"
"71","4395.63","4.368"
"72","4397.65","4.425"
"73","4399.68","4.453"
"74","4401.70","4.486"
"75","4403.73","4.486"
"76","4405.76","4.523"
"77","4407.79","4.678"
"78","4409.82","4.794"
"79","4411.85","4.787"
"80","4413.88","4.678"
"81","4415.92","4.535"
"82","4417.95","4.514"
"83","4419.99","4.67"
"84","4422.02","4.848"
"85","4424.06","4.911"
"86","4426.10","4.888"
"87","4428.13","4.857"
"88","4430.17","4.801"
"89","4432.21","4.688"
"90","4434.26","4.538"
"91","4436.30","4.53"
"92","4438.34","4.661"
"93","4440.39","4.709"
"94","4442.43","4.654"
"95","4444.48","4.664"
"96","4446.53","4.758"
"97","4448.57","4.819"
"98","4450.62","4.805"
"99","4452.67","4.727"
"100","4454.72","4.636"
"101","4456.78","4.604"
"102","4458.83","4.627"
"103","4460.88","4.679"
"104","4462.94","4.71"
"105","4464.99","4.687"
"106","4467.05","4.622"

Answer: 1.7 angstroms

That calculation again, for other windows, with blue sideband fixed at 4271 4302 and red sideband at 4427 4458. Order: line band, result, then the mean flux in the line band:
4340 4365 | -0.8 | 4.47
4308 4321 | 0.4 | 4.07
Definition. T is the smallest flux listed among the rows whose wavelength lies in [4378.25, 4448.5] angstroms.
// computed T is 4.144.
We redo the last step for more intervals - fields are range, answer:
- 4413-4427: 4.514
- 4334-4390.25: 3.797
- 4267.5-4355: 3.365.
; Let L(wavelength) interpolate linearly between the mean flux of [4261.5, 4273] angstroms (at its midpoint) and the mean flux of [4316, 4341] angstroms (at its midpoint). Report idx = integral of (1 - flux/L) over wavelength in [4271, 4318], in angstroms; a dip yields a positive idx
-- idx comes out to 4.5 angstroms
